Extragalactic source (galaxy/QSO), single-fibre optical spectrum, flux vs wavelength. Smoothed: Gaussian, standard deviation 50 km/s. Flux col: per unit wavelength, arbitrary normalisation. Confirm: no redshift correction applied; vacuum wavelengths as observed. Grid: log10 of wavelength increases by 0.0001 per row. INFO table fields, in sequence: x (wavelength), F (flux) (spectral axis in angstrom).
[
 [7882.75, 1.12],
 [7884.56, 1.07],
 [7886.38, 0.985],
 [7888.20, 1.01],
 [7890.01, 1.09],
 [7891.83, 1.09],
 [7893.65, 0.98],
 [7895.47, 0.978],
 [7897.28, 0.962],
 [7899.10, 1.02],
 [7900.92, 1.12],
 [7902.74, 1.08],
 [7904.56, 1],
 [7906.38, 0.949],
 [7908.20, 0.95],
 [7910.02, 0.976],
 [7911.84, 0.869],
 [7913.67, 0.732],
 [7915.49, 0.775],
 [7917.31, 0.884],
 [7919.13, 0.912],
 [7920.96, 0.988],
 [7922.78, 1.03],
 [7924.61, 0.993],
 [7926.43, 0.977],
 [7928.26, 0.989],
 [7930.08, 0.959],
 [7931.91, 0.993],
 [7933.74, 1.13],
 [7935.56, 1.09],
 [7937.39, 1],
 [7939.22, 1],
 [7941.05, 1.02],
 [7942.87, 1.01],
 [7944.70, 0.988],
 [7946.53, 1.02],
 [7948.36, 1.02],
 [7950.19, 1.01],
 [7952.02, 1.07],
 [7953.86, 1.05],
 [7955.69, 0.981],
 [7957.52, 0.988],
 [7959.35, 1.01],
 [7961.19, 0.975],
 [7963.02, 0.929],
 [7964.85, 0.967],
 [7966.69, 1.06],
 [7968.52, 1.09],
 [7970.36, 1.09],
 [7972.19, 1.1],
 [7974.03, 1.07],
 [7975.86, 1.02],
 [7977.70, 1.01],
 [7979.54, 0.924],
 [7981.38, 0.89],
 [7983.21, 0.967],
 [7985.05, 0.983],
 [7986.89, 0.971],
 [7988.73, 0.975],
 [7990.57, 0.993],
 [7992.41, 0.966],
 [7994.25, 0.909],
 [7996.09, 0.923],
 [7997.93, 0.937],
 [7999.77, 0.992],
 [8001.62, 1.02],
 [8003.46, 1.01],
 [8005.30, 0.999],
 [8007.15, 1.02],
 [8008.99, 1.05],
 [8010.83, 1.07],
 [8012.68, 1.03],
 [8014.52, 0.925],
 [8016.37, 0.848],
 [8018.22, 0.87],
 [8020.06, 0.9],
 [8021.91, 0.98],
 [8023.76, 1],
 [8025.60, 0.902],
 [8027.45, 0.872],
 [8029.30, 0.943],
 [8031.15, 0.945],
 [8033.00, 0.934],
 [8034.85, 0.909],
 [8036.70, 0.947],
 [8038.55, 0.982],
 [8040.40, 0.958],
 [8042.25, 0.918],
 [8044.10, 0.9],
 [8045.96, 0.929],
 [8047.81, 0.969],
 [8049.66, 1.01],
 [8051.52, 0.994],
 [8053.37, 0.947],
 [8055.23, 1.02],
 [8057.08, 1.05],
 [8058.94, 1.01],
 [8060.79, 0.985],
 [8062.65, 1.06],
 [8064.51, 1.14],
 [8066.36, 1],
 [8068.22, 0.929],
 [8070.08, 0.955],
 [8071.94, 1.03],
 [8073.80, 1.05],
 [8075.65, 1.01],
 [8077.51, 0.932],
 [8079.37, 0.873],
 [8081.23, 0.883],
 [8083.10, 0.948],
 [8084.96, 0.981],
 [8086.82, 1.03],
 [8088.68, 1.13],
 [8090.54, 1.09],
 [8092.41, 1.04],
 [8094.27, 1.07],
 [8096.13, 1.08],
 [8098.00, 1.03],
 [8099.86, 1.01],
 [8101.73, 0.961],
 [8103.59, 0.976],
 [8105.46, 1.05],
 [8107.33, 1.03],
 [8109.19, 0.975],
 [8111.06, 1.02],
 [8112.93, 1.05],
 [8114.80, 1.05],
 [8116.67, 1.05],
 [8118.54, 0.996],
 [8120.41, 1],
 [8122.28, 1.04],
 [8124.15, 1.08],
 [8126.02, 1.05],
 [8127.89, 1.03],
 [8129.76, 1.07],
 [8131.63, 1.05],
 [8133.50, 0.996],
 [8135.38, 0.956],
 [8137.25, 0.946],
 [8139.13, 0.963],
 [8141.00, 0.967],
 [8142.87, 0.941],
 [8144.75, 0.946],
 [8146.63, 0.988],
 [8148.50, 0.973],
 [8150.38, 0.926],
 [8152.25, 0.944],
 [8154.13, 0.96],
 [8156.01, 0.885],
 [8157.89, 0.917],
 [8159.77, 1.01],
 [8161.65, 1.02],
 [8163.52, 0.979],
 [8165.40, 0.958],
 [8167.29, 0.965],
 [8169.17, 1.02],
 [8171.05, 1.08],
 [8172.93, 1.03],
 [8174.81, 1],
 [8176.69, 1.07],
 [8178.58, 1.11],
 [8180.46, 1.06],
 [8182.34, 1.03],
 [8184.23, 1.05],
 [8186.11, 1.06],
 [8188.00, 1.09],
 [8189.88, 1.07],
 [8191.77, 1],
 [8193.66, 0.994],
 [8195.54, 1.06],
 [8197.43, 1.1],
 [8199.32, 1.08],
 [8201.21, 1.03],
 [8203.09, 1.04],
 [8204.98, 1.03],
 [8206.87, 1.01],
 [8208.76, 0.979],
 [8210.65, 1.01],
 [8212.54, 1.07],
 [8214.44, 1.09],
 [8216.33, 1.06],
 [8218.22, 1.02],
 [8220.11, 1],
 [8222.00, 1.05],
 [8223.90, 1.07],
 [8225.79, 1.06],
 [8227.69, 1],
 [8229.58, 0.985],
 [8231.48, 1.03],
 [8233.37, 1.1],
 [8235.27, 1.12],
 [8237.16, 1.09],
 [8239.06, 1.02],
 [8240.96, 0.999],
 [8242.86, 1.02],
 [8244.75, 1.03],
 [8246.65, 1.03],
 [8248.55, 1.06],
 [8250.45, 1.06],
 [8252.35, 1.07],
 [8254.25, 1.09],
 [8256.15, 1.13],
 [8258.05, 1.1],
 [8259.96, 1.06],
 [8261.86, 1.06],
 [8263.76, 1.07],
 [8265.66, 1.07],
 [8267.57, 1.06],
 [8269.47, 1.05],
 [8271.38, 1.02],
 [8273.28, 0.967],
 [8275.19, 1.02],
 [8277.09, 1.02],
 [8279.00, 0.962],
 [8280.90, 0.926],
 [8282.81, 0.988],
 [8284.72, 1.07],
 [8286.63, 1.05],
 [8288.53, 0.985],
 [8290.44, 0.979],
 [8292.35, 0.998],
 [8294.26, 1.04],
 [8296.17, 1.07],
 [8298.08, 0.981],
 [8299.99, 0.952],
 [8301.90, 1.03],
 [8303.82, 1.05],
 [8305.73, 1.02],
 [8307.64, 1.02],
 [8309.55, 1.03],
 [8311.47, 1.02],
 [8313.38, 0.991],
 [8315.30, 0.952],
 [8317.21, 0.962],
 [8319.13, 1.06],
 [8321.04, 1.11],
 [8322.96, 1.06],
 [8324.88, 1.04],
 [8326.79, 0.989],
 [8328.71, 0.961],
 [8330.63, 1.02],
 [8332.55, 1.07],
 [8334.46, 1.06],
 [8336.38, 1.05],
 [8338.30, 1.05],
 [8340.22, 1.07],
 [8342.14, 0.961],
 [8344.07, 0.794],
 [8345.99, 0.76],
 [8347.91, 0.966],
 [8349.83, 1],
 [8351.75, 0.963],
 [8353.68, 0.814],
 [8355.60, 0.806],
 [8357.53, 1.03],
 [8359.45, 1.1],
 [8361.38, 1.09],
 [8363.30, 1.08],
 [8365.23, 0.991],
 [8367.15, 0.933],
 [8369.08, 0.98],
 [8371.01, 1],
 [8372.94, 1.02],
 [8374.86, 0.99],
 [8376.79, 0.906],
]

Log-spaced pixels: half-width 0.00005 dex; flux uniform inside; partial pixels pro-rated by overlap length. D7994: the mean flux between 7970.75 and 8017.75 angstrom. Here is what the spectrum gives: 0.984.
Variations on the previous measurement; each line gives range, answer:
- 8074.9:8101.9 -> 1.01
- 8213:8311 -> 1.04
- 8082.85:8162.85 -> 1.01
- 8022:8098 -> 0.984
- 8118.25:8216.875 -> 1.01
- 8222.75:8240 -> 1.05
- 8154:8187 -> 1.01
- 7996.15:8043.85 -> 0.957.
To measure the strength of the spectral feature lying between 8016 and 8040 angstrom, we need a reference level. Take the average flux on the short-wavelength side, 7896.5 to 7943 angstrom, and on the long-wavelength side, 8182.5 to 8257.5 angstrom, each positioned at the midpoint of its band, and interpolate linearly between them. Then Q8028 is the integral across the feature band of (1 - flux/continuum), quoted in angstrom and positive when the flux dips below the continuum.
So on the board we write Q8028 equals 1.8 angstrom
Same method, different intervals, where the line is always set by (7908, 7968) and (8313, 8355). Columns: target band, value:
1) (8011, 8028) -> 0.9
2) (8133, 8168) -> 0.8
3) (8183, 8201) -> -1.3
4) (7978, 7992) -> 0.3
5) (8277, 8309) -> -0.8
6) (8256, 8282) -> -1.3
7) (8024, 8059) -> 1.0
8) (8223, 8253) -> -1.9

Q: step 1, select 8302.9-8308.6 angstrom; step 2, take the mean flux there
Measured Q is 1.03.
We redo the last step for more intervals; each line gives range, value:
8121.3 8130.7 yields 1.05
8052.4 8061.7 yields 1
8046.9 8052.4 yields 0.991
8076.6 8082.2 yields 0.895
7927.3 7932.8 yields 0.98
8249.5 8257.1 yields 1.09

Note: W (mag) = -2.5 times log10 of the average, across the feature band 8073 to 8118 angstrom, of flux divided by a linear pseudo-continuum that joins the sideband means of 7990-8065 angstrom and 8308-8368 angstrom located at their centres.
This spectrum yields -0.04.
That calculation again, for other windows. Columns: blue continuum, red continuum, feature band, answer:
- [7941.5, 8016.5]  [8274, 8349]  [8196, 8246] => -0.04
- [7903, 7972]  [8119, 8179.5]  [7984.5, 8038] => 0.03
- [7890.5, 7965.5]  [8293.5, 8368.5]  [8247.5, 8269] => -0.08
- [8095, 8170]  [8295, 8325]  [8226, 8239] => -0.04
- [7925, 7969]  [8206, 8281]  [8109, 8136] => 0.00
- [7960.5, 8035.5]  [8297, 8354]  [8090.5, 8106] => -0.05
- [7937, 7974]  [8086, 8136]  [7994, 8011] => 0.03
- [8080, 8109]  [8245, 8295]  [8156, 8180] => 0.02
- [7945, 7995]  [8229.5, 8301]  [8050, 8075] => 0.00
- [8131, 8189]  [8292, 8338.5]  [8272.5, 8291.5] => 0.02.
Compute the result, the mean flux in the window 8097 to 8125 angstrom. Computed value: 1.02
